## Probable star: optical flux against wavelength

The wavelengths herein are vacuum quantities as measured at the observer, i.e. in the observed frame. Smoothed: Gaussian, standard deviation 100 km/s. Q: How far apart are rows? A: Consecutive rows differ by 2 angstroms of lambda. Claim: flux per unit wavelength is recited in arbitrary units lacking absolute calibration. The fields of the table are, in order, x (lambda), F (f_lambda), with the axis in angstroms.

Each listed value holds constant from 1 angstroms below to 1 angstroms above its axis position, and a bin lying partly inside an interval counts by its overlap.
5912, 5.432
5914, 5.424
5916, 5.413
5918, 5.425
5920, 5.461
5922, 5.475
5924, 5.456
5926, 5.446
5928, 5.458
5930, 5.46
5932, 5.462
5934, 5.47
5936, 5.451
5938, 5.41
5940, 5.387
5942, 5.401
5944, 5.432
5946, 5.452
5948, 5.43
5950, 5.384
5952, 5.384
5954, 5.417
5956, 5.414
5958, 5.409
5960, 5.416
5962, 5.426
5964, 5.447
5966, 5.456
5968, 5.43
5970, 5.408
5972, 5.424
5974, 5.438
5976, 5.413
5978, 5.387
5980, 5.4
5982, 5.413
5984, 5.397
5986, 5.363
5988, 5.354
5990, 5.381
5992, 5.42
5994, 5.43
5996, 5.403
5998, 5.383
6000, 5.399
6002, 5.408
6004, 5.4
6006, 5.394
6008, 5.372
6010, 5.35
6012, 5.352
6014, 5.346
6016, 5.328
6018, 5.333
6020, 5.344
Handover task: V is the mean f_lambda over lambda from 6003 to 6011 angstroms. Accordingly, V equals 5.38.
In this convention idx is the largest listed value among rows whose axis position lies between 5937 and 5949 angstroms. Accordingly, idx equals 5.452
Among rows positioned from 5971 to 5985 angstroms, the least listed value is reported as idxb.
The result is 5.387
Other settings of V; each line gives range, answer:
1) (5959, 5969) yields 5.44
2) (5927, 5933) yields 5.46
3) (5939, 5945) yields 5.41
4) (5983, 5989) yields 5.37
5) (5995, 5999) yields 5.39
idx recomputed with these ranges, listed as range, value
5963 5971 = 5.456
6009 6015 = 5.352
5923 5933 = 5.462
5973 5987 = 5.438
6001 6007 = 5.408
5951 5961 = 5.417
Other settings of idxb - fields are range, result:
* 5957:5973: 5.408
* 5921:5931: 5.446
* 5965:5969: 5.43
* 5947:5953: 5.384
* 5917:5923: 5.425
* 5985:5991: 5.354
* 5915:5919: 5.413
